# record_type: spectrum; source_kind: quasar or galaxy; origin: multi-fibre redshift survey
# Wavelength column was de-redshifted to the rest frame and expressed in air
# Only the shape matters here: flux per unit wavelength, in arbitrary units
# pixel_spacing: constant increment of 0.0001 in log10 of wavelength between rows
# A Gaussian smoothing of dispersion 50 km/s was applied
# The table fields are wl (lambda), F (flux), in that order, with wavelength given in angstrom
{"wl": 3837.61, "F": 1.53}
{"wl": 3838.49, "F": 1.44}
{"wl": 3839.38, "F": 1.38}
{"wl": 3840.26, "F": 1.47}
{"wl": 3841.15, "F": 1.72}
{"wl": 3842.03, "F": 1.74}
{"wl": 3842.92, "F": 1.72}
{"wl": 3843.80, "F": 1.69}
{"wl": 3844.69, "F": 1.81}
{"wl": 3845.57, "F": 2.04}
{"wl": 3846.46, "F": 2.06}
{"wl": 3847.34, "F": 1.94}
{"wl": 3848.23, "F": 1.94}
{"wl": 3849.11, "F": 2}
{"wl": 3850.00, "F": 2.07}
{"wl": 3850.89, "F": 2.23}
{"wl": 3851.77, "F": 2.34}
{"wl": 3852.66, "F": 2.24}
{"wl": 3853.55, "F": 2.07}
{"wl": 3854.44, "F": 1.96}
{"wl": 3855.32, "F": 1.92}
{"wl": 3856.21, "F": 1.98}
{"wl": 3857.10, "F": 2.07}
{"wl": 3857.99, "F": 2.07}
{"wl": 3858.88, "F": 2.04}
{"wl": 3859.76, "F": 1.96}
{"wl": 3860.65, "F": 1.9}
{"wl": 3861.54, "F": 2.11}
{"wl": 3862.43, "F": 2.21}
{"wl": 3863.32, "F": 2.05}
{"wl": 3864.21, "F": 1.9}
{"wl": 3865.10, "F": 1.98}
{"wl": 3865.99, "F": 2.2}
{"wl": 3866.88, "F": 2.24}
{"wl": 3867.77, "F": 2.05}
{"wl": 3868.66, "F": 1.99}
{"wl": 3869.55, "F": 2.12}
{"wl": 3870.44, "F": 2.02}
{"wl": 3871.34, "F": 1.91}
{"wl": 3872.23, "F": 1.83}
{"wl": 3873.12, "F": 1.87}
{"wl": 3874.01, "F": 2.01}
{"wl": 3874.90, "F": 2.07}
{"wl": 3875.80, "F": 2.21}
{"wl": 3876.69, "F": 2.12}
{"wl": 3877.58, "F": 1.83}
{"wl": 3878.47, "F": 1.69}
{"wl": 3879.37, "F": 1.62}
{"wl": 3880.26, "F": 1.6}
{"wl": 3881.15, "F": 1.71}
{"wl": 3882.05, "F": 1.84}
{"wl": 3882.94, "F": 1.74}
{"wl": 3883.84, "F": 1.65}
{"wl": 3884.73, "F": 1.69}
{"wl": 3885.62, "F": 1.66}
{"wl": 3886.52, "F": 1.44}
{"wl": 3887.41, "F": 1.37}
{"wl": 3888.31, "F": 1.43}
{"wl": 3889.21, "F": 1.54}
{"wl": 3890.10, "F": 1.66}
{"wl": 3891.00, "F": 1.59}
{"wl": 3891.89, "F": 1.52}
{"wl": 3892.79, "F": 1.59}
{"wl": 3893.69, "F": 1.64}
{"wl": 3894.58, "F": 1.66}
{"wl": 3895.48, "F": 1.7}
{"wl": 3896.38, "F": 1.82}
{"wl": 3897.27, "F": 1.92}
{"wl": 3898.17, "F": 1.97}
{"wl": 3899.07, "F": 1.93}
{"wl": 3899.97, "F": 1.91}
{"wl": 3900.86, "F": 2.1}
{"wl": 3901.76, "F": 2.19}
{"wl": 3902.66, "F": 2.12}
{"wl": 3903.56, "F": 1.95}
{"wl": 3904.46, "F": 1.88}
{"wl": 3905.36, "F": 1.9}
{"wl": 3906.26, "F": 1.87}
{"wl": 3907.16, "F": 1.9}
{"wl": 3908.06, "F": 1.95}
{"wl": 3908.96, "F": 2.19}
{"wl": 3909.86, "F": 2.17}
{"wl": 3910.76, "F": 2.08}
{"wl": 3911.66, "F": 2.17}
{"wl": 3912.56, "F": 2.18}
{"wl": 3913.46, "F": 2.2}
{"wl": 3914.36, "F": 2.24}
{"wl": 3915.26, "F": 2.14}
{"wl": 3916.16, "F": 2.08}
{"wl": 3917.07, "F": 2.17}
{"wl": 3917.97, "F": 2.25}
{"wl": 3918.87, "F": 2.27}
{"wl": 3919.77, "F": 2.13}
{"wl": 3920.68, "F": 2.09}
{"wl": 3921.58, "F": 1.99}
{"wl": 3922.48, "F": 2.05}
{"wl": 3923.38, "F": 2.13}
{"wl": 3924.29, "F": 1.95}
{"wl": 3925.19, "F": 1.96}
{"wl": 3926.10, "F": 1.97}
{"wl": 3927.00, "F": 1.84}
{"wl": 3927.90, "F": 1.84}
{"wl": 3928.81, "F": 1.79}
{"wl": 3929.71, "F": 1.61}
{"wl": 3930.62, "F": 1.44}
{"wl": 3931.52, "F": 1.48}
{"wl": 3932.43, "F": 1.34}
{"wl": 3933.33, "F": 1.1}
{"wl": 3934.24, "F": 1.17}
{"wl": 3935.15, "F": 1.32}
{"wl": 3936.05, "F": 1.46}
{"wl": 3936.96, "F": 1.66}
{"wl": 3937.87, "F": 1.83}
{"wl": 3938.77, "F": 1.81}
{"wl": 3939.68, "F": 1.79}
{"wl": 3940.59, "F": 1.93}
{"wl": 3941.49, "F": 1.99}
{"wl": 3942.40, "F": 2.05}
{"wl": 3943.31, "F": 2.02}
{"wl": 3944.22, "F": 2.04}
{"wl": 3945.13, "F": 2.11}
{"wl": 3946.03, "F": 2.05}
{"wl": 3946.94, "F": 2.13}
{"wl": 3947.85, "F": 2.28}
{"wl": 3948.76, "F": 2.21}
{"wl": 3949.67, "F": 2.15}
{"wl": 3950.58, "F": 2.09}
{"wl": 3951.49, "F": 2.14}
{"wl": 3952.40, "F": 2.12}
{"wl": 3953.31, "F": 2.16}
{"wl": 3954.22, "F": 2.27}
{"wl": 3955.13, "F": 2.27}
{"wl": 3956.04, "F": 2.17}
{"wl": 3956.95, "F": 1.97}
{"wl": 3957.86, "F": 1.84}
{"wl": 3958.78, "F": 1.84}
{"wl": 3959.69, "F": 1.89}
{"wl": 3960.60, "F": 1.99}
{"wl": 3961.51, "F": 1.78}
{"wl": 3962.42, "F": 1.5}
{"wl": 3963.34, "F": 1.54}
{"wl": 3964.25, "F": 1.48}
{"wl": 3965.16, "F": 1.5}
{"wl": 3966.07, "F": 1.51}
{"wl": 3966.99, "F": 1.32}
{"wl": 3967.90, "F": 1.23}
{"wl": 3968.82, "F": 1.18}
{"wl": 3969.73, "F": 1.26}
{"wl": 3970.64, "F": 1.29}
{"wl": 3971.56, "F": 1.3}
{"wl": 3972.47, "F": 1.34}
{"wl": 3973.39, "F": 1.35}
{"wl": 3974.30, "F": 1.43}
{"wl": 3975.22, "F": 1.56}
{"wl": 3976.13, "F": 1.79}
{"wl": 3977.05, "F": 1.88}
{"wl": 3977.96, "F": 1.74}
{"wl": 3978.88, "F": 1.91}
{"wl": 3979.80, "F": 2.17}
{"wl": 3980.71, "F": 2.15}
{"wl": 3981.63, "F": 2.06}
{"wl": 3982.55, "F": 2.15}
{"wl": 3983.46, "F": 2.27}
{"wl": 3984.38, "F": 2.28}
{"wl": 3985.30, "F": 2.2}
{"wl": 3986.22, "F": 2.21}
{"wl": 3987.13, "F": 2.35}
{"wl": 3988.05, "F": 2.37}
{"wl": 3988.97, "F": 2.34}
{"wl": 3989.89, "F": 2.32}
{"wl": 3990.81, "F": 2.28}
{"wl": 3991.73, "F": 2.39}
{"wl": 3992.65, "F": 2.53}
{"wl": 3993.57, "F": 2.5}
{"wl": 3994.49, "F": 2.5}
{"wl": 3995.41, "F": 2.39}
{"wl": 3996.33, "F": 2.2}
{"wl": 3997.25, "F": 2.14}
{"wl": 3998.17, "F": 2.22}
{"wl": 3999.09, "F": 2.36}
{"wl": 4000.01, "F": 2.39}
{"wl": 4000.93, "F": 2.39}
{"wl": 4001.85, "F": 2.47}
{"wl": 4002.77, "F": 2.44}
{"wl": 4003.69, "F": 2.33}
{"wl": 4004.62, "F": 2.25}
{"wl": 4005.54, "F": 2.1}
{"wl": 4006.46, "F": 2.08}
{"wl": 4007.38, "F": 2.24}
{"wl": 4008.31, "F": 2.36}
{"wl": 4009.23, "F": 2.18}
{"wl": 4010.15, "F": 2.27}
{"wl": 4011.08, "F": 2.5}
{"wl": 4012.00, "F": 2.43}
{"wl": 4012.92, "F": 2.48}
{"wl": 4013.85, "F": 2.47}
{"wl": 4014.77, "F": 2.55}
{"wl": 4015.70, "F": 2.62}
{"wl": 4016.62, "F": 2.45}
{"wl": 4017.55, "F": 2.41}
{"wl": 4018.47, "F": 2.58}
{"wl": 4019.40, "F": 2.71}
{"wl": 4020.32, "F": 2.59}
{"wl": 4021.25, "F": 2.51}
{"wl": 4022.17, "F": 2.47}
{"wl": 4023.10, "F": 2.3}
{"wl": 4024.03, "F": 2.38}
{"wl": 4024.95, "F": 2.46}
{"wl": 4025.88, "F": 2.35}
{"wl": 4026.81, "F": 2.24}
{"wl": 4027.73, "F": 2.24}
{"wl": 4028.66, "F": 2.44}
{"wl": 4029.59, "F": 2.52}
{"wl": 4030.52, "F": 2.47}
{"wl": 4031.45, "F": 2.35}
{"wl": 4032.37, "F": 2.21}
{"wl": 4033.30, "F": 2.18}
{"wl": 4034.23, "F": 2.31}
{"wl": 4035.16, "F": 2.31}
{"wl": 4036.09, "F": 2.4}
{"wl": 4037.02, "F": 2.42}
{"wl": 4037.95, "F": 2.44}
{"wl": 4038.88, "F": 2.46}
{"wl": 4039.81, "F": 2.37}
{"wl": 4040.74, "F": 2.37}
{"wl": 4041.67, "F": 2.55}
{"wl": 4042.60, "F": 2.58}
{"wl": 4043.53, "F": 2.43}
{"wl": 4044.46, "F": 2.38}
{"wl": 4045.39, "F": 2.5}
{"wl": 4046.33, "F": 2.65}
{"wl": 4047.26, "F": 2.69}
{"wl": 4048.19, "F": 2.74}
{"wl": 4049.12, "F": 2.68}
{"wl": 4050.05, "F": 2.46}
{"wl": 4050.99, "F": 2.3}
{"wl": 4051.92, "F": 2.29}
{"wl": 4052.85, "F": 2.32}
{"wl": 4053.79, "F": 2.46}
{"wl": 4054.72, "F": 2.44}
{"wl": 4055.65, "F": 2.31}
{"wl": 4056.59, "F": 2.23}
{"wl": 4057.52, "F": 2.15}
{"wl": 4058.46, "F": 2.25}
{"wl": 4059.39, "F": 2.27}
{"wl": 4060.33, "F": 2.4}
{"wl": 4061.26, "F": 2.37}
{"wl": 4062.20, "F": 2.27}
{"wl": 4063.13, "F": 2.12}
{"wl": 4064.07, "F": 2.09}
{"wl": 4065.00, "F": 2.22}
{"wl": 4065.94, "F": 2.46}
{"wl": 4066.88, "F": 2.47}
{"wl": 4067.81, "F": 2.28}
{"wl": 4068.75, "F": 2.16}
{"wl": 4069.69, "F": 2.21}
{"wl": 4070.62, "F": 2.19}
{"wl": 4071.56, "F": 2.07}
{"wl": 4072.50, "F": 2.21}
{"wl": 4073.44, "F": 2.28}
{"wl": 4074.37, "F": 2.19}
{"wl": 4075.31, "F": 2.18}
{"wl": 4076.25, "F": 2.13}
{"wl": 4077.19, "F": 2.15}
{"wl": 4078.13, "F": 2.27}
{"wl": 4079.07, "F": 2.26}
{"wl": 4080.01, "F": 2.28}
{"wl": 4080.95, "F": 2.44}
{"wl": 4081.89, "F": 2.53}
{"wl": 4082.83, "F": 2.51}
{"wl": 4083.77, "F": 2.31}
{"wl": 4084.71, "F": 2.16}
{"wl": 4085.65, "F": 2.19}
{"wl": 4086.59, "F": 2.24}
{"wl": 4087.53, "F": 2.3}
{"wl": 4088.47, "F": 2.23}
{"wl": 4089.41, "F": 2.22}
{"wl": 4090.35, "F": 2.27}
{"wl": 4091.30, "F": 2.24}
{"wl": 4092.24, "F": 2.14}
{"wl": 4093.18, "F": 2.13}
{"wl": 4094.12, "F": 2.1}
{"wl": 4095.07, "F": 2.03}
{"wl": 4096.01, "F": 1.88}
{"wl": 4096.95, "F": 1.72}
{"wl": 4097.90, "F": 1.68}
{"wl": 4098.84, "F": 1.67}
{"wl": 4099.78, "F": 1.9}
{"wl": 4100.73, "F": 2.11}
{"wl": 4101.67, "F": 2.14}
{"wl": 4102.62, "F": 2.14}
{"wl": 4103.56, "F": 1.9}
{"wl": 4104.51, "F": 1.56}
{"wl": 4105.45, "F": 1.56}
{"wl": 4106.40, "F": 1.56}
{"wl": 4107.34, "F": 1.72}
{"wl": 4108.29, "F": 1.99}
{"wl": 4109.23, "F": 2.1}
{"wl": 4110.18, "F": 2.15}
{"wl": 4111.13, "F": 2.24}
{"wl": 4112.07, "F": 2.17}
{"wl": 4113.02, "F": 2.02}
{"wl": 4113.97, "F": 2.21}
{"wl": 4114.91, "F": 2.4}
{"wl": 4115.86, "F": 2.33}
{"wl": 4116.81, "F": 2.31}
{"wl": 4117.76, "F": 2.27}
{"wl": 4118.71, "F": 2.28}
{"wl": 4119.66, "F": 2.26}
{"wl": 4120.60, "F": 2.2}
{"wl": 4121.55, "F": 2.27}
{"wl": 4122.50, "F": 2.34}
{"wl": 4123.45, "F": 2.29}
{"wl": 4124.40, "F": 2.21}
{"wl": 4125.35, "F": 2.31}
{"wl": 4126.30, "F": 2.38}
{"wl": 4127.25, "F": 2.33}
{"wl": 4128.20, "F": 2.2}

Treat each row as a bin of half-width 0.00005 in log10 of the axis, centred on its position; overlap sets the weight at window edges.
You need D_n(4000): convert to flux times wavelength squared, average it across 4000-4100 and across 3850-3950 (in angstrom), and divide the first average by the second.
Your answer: 1.31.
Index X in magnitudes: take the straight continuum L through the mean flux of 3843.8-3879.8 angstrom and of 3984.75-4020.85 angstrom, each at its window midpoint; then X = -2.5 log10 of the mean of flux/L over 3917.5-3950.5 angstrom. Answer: 0.175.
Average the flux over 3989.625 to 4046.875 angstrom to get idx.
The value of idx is 2.39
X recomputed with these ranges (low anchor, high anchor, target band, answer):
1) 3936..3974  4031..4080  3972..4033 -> -0.10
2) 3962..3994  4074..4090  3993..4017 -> -0.20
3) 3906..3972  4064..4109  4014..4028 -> -0.22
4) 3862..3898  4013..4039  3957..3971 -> 0.36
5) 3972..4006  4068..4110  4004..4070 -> -0.12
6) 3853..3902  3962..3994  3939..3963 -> -0.10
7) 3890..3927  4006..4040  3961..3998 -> 0.18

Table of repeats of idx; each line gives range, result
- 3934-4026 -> 2.07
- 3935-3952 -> 1.96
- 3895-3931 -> 2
